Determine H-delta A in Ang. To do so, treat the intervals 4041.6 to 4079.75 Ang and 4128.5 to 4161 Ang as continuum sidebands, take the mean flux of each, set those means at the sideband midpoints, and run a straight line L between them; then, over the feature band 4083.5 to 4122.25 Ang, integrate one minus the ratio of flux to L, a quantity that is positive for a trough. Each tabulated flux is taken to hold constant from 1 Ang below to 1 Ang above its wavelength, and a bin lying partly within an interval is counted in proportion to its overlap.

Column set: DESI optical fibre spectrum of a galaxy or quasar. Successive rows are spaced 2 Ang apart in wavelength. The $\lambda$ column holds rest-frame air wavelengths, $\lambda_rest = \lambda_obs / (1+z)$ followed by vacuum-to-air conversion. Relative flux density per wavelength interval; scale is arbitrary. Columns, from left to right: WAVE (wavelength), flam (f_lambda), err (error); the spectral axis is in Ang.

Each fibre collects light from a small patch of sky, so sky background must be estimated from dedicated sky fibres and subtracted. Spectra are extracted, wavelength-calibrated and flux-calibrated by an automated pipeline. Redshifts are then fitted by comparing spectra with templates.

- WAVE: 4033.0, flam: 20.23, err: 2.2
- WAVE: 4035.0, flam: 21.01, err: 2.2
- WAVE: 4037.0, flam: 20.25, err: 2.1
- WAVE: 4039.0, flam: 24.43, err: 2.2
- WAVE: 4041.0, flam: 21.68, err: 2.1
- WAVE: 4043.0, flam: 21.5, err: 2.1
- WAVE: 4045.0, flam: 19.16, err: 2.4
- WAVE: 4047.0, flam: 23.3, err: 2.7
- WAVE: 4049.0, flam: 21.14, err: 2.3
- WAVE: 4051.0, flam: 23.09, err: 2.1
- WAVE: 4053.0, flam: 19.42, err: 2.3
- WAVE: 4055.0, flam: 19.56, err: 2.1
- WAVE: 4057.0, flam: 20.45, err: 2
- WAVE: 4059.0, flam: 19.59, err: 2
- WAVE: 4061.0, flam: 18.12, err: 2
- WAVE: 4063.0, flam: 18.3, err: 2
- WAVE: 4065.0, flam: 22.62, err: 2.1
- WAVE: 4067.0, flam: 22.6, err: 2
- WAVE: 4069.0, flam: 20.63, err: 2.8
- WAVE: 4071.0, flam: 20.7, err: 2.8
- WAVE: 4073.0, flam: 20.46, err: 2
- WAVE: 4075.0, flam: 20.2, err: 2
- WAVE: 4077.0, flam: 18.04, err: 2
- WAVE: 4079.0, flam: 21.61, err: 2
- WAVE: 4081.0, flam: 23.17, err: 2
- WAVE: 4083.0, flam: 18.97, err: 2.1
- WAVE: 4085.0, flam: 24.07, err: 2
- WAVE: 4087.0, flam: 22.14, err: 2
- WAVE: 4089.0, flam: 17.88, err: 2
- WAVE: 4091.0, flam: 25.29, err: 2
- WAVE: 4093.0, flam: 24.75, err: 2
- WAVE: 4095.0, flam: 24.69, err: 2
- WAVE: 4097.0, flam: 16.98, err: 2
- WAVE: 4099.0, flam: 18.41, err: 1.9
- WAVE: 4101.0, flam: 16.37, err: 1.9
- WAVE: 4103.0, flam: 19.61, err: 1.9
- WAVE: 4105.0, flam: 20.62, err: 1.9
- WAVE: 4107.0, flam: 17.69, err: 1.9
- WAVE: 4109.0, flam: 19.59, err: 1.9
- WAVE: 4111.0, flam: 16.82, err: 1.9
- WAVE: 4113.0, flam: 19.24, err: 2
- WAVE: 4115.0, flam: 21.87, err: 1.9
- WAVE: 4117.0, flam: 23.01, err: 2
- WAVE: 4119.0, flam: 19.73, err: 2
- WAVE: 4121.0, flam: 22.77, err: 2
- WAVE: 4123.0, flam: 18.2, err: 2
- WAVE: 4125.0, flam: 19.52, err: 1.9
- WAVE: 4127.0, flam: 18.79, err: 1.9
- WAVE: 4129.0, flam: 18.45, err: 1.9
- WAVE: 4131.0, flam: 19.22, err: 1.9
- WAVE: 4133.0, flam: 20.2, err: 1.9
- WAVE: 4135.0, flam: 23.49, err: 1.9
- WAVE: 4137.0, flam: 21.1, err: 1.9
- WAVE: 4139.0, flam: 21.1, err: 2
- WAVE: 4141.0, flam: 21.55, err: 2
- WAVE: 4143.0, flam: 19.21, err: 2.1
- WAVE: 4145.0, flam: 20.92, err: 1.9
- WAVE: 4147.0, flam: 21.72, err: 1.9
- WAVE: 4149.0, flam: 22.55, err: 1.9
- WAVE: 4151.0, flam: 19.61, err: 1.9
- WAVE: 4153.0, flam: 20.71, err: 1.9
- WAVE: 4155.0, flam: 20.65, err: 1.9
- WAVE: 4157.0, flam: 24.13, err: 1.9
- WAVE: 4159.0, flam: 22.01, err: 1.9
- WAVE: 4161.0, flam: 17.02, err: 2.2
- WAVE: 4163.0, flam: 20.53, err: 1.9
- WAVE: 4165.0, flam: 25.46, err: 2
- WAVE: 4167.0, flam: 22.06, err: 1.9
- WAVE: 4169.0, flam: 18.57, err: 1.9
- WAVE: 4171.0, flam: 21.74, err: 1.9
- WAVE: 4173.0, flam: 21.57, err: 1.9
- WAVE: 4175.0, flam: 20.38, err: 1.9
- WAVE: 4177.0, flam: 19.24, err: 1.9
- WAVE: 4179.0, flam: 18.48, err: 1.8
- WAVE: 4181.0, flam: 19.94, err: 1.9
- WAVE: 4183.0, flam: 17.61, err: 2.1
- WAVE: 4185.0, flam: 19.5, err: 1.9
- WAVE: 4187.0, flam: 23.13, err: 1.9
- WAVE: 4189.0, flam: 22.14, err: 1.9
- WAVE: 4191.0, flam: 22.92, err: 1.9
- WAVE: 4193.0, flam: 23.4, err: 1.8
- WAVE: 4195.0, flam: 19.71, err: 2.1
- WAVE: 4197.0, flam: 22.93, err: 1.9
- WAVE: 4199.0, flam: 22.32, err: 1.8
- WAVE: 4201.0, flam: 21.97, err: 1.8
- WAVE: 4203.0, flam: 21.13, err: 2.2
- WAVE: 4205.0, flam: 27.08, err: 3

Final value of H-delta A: 0.3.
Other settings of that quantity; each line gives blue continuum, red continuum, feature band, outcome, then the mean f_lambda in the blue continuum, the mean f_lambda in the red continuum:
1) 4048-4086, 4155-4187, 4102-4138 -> 1.14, 20.7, 20.6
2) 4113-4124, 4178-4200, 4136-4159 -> -0.25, 20.9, 21.1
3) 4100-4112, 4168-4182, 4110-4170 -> -4.57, 18.4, 20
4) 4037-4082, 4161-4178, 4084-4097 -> -1.10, 20.9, 20.9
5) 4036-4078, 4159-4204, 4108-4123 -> 0.41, 20.7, 21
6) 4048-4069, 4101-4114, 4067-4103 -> -2.43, 20.5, 18.7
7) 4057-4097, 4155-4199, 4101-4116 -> 1.40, 21.1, 21.1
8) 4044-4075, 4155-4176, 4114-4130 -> 0.55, 20.6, 21.3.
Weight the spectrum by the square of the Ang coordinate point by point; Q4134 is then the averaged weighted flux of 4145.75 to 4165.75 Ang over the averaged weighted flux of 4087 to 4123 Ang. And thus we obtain 1.1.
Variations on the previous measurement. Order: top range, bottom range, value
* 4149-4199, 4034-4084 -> 1.07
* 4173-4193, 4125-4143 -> 1.03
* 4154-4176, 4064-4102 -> 1.05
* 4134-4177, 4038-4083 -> 1.06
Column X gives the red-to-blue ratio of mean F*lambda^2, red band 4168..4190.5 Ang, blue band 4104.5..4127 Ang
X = 1.05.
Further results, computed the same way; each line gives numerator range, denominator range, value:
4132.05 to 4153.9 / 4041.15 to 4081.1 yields 1.06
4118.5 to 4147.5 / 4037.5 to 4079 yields 1.02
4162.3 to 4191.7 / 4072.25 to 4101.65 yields 1.04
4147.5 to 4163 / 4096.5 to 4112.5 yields 1.17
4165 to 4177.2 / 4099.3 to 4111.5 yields 1.18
